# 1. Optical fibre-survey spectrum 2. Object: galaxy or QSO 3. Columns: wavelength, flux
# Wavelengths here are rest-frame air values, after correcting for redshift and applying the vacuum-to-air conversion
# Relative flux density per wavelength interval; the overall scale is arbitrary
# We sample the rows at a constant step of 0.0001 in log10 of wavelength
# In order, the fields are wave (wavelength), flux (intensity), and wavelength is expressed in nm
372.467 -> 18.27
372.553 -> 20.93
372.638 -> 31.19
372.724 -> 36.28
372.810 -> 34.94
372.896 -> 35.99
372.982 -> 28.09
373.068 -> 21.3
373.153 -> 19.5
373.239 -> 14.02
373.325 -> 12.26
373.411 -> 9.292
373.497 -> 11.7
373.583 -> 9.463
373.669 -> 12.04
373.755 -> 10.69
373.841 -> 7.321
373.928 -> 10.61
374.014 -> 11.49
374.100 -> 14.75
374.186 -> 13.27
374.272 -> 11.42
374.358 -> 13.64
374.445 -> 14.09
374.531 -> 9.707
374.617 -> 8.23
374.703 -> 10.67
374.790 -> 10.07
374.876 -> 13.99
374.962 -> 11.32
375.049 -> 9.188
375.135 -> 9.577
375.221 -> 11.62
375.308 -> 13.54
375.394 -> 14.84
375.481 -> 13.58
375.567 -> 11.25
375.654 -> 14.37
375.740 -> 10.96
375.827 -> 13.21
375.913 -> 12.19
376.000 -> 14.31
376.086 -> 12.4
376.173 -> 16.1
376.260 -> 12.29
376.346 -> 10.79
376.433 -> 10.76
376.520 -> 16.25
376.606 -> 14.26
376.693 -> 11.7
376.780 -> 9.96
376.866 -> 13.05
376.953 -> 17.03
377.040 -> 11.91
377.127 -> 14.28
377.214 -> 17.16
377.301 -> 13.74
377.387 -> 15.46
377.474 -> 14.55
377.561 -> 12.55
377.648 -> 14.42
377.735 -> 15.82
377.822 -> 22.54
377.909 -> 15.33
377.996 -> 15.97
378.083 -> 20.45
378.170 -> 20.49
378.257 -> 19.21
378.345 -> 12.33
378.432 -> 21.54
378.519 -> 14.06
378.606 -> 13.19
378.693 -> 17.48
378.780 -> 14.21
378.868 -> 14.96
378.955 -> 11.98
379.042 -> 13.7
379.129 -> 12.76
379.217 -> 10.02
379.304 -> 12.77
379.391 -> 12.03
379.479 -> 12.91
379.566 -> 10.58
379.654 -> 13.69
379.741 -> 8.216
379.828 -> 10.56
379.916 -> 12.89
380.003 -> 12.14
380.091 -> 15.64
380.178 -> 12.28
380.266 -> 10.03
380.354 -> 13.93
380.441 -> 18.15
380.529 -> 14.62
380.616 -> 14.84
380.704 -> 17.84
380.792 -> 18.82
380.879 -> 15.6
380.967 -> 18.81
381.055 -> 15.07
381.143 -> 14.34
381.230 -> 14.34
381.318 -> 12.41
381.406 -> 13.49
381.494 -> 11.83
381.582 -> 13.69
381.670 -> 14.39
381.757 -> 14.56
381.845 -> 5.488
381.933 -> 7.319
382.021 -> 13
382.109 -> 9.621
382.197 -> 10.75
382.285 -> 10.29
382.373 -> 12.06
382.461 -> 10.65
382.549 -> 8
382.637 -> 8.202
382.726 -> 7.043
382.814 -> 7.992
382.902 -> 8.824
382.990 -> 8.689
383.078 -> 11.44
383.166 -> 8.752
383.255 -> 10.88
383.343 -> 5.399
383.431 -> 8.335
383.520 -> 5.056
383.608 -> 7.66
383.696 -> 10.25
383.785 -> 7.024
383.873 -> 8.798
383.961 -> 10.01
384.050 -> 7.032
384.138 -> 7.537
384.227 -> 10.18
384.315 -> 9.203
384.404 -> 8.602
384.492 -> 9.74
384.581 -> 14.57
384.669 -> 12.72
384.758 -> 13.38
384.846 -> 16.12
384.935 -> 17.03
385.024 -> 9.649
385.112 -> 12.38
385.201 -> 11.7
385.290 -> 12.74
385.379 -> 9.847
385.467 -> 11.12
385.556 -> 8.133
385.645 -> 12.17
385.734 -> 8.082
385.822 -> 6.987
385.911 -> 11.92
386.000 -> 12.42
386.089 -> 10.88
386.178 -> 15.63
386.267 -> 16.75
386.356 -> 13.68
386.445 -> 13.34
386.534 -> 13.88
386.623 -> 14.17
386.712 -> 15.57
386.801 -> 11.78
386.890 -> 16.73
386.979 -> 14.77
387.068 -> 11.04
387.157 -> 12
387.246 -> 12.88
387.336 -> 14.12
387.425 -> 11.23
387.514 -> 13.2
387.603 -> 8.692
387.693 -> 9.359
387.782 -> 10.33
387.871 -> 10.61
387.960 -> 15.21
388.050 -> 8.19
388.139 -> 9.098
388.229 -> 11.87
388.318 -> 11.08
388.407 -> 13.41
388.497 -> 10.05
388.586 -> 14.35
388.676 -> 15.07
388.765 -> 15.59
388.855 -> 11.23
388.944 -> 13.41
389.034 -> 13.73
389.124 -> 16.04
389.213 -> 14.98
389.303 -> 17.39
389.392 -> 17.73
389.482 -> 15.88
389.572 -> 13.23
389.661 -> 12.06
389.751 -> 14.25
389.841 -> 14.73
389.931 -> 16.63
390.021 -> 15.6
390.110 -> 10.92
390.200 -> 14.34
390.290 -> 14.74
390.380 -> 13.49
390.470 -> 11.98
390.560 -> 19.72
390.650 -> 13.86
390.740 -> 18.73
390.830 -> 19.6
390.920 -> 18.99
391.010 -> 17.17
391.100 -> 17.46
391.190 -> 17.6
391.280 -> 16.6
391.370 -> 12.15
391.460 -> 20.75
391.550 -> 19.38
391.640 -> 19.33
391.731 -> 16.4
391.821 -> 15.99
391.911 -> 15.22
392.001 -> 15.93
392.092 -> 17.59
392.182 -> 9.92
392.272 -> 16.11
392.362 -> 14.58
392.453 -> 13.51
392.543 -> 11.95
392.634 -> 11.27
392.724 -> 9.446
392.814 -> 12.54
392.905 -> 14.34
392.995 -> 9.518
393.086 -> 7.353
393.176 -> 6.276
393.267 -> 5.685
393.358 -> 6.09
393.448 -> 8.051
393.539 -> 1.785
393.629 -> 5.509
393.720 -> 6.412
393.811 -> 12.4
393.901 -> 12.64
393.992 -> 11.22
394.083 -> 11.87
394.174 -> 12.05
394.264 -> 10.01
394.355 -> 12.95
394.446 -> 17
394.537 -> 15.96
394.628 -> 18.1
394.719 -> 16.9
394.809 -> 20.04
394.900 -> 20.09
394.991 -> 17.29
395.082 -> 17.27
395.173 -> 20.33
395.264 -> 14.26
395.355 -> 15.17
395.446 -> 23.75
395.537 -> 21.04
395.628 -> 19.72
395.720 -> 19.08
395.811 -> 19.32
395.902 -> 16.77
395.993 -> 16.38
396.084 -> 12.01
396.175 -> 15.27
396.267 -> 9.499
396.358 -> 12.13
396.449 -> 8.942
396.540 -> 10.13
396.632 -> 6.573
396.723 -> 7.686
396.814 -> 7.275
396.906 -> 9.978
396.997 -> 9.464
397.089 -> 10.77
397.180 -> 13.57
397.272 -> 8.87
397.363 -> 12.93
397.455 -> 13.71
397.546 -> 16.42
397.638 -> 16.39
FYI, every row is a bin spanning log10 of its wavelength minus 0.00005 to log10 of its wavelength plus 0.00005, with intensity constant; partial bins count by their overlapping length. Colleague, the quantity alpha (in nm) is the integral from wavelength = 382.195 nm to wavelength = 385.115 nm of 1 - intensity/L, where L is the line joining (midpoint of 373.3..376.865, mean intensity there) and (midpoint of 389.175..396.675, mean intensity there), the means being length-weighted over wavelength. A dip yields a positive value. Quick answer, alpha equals 0.74 nm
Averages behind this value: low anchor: 11.9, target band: 9.78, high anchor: 14.3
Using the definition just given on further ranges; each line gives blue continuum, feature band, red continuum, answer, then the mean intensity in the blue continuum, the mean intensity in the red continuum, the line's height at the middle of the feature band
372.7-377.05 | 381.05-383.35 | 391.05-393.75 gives 0.468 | 14.1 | 12.5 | 13.4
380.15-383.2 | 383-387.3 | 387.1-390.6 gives 0.510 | 12.2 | 13.3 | 12.7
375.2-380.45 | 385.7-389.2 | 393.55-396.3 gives 0.499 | 13.9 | 15.2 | 14.6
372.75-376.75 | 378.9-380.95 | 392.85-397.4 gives 0.026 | 13.8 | 12.8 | 13.6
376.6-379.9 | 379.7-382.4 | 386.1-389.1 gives 0.149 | 14.4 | 12.8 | 13.9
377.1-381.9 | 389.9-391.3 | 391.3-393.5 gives -0.318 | 14.4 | 12.9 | 13.1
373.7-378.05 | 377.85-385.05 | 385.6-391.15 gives 0.528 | 13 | 13.6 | 13.3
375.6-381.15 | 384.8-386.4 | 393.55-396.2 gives 0.293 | 14.3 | 15.4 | 14.8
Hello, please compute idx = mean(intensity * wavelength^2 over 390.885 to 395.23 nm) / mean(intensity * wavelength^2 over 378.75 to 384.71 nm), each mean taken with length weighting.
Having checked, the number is 1.27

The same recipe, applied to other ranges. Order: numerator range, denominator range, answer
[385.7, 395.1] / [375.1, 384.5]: 1.13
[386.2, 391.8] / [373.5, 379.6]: 1.15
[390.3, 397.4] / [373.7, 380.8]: 1.11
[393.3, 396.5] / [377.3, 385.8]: 1.23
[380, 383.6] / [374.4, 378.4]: 0.88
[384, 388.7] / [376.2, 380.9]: 0.87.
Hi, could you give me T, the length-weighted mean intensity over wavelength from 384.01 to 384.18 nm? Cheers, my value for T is 7.31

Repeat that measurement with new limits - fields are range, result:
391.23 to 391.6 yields 17.3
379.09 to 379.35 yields 11.8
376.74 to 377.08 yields 13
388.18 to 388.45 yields 12.1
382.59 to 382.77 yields 7.6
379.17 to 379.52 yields 11.9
